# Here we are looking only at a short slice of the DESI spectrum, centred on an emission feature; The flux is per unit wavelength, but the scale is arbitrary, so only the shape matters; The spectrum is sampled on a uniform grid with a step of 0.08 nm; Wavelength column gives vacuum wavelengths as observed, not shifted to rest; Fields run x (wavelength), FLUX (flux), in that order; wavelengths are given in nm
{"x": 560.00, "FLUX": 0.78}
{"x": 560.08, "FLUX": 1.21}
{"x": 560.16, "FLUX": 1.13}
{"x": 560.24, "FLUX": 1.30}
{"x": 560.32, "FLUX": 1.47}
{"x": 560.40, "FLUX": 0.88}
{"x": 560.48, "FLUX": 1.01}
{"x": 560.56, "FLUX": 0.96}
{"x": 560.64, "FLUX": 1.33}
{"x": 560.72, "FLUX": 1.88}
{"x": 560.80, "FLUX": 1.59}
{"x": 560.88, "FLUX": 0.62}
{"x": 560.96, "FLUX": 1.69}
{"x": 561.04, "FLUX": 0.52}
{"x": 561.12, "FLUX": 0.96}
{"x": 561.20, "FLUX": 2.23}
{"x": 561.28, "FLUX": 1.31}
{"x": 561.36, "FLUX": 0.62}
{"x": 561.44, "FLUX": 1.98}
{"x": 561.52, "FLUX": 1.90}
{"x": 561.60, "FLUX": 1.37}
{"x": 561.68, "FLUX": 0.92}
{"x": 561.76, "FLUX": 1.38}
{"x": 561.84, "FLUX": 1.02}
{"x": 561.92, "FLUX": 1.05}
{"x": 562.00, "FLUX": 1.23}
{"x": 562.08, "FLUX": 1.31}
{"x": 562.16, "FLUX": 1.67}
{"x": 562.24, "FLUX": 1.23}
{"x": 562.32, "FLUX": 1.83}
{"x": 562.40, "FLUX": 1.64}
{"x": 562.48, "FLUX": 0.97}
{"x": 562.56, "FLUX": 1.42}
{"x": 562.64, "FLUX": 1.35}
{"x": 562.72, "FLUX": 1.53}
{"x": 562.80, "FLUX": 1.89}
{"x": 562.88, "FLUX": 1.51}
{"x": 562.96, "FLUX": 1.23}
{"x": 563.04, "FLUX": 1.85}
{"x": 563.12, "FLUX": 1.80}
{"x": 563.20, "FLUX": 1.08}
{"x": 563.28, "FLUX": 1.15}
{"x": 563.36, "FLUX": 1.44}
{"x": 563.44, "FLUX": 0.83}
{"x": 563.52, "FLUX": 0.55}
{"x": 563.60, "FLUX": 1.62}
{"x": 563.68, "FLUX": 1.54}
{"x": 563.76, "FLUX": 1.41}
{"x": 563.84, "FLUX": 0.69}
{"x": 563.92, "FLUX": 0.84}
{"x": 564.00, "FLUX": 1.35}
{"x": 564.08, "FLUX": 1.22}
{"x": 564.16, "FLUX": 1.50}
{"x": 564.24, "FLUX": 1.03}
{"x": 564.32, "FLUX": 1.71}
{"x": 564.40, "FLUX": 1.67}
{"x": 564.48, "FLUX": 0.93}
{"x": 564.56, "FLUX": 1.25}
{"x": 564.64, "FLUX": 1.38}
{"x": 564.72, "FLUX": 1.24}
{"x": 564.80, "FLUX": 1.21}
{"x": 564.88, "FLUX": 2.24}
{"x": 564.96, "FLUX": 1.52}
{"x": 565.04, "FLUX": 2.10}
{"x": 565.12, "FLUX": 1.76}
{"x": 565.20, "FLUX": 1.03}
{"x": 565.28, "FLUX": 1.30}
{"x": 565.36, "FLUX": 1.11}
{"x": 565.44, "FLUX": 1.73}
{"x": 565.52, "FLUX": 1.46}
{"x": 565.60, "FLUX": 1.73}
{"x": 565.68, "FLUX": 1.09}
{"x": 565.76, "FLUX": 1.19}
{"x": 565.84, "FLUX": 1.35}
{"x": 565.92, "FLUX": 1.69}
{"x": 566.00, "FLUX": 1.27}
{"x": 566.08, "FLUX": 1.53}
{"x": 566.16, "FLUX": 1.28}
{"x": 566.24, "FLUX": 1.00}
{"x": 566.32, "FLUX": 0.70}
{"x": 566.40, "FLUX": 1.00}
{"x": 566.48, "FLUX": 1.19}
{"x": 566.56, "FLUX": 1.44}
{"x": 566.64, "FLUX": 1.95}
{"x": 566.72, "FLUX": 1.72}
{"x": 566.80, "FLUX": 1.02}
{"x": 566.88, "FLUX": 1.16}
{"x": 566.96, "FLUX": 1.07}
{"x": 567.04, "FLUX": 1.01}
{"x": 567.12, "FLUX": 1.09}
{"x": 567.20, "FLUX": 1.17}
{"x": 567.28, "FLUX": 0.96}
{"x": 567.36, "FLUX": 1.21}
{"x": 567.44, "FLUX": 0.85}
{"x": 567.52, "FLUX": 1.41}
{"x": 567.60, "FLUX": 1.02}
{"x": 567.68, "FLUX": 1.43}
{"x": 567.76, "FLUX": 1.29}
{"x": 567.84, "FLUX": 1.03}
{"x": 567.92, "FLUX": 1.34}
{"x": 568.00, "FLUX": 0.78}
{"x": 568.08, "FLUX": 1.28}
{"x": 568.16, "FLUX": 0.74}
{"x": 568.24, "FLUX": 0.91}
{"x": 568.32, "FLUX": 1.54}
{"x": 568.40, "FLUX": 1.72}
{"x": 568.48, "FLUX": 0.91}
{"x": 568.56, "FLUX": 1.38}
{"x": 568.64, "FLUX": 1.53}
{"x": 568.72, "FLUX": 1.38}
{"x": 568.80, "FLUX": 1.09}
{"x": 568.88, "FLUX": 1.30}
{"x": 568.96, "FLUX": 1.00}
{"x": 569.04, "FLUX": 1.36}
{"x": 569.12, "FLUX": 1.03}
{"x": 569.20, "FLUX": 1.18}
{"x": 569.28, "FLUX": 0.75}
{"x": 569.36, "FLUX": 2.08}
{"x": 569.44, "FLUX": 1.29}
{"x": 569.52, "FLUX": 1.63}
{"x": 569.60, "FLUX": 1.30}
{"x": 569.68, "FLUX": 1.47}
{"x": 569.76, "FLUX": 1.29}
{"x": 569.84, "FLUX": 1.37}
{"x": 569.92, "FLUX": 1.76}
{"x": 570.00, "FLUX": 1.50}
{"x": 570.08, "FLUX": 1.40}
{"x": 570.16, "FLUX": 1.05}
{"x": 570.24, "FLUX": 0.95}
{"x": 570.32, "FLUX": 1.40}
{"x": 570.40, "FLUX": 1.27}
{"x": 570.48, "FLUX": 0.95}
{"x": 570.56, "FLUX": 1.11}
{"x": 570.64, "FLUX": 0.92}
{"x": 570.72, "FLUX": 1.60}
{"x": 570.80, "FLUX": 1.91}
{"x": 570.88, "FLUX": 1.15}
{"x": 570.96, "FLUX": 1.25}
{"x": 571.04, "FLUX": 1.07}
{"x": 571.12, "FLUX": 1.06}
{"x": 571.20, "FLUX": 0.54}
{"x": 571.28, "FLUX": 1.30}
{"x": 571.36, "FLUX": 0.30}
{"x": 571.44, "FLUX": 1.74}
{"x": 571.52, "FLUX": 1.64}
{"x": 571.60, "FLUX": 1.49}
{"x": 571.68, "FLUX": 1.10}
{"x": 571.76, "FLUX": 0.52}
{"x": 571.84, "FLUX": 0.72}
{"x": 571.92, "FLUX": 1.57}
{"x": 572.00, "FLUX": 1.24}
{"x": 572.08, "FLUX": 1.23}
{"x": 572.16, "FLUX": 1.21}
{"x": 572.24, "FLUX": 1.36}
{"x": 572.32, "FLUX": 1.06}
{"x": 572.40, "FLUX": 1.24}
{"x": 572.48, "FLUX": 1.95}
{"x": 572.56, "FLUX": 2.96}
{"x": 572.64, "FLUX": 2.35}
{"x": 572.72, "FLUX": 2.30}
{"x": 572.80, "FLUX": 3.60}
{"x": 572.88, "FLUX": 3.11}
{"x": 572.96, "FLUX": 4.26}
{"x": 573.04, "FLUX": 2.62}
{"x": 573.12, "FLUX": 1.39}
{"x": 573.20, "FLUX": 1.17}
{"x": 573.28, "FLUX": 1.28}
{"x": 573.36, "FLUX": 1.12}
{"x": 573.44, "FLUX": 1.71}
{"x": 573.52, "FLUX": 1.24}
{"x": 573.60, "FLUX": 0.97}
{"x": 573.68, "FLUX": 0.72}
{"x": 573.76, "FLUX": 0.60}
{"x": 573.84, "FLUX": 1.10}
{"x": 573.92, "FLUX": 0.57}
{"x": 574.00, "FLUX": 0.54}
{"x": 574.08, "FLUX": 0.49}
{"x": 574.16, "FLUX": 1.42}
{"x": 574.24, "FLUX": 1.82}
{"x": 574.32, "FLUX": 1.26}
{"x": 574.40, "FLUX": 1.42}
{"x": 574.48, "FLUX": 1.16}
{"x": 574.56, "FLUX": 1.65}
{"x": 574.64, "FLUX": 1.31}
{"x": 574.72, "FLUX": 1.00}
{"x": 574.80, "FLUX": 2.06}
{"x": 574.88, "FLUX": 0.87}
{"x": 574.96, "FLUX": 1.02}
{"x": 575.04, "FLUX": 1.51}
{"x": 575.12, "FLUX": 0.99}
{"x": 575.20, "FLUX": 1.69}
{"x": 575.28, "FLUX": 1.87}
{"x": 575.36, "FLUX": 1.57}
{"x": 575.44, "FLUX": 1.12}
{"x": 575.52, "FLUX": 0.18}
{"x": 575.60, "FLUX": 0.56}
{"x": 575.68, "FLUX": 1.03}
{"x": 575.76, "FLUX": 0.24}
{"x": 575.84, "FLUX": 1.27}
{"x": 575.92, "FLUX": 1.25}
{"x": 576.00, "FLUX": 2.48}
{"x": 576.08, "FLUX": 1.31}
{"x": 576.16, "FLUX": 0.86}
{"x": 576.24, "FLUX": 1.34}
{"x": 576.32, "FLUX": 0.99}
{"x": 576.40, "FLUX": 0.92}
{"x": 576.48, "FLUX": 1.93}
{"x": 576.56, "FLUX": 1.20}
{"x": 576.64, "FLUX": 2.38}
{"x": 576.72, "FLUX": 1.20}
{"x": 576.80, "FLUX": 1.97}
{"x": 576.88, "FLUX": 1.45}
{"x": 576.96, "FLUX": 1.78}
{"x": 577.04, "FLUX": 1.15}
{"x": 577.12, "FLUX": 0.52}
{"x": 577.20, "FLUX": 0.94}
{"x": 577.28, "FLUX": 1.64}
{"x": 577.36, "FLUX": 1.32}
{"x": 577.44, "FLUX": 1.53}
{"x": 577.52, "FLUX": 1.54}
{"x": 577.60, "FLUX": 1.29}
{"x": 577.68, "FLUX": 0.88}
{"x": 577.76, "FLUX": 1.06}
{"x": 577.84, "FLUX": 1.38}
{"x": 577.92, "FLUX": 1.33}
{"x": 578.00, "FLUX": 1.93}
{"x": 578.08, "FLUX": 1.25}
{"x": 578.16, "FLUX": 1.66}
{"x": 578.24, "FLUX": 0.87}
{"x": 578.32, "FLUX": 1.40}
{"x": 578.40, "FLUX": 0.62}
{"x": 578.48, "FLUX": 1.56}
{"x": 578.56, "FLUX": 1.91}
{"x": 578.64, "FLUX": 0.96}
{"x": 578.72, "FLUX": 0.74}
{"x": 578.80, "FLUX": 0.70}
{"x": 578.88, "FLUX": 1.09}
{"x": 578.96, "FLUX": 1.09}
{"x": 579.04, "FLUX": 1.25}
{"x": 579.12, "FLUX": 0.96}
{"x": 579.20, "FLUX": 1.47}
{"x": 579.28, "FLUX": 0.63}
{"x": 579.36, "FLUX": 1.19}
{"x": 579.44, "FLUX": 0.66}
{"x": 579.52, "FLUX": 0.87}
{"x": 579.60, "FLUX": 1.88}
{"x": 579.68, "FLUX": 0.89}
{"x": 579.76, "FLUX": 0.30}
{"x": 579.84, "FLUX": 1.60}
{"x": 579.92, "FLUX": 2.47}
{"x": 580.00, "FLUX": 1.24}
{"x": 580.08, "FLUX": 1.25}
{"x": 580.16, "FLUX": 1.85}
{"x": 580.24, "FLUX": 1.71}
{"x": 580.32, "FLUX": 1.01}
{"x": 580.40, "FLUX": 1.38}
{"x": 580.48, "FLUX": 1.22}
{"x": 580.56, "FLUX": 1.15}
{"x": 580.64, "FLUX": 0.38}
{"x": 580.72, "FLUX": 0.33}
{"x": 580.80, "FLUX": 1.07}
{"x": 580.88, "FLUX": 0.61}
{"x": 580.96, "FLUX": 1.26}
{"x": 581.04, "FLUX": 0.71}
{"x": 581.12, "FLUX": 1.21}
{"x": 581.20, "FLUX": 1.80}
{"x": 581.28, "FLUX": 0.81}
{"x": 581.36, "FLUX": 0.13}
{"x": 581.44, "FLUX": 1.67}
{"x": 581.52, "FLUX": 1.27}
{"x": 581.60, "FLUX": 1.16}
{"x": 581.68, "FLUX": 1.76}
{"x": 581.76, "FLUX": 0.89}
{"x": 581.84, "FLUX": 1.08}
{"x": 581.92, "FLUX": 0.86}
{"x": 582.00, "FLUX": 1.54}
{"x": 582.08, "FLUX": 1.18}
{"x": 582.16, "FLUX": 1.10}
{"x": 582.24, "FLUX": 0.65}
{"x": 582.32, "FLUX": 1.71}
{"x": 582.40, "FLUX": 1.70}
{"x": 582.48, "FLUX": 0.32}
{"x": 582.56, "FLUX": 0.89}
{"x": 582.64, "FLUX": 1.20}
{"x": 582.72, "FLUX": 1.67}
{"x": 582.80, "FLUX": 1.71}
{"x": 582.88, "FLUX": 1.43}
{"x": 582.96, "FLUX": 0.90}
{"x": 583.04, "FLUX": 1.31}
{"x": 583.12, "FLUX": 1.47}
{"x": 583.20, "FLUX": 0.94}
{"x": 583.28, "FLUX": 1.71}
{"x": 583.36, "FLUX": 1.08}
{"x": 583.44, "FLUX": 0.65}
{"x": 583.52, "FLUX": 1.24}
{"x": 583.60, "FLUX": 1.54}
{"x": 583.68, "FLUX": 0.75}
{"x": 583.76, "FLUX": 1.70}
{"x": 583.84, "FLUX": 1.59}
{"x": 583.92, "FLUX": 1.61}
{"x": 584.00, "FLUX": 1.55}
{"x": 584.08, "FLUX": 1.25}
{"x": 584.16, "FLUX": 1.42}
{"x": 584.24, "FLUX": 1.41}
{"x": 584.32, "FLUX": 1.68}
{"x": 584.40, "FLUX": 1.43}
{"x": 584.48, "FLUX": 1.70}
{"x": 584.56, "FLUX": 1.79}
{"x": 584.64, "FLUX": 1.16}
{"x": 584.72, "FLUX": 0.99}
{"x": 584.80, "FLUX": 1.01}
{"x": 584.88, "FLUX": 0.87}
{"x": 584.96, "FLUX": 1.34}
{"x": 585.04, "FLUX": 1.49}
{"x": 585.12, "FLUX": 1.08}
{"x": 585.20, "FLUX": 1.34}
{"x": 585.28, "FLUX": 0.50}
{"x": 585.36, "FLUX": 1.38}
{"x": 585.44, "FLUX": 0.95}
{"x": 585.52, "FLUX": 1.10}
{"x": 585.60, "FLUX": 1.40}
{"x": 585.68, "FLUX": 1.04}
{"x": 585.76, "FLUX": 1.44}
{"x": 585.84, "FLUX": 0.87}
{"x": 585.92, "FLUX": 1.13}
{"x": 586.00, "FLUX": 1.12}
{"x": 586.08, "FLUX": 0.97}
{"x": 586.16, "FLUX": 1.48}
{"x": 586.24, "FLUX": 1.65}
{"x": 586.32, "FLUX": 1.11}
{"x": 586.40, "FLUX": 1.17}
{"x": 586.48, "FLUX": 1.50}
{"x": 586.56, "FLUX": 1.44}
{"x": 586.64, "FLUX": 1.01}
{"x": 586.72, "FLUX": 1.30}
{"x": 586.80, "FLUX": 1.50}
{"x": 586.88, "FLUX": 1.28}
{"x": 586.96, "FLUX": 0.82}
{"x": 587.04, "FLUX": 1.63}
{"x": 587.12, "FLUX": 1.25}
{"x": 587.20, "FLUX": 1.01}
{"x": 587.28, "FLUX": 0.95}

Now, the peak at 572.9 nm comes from H-beta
